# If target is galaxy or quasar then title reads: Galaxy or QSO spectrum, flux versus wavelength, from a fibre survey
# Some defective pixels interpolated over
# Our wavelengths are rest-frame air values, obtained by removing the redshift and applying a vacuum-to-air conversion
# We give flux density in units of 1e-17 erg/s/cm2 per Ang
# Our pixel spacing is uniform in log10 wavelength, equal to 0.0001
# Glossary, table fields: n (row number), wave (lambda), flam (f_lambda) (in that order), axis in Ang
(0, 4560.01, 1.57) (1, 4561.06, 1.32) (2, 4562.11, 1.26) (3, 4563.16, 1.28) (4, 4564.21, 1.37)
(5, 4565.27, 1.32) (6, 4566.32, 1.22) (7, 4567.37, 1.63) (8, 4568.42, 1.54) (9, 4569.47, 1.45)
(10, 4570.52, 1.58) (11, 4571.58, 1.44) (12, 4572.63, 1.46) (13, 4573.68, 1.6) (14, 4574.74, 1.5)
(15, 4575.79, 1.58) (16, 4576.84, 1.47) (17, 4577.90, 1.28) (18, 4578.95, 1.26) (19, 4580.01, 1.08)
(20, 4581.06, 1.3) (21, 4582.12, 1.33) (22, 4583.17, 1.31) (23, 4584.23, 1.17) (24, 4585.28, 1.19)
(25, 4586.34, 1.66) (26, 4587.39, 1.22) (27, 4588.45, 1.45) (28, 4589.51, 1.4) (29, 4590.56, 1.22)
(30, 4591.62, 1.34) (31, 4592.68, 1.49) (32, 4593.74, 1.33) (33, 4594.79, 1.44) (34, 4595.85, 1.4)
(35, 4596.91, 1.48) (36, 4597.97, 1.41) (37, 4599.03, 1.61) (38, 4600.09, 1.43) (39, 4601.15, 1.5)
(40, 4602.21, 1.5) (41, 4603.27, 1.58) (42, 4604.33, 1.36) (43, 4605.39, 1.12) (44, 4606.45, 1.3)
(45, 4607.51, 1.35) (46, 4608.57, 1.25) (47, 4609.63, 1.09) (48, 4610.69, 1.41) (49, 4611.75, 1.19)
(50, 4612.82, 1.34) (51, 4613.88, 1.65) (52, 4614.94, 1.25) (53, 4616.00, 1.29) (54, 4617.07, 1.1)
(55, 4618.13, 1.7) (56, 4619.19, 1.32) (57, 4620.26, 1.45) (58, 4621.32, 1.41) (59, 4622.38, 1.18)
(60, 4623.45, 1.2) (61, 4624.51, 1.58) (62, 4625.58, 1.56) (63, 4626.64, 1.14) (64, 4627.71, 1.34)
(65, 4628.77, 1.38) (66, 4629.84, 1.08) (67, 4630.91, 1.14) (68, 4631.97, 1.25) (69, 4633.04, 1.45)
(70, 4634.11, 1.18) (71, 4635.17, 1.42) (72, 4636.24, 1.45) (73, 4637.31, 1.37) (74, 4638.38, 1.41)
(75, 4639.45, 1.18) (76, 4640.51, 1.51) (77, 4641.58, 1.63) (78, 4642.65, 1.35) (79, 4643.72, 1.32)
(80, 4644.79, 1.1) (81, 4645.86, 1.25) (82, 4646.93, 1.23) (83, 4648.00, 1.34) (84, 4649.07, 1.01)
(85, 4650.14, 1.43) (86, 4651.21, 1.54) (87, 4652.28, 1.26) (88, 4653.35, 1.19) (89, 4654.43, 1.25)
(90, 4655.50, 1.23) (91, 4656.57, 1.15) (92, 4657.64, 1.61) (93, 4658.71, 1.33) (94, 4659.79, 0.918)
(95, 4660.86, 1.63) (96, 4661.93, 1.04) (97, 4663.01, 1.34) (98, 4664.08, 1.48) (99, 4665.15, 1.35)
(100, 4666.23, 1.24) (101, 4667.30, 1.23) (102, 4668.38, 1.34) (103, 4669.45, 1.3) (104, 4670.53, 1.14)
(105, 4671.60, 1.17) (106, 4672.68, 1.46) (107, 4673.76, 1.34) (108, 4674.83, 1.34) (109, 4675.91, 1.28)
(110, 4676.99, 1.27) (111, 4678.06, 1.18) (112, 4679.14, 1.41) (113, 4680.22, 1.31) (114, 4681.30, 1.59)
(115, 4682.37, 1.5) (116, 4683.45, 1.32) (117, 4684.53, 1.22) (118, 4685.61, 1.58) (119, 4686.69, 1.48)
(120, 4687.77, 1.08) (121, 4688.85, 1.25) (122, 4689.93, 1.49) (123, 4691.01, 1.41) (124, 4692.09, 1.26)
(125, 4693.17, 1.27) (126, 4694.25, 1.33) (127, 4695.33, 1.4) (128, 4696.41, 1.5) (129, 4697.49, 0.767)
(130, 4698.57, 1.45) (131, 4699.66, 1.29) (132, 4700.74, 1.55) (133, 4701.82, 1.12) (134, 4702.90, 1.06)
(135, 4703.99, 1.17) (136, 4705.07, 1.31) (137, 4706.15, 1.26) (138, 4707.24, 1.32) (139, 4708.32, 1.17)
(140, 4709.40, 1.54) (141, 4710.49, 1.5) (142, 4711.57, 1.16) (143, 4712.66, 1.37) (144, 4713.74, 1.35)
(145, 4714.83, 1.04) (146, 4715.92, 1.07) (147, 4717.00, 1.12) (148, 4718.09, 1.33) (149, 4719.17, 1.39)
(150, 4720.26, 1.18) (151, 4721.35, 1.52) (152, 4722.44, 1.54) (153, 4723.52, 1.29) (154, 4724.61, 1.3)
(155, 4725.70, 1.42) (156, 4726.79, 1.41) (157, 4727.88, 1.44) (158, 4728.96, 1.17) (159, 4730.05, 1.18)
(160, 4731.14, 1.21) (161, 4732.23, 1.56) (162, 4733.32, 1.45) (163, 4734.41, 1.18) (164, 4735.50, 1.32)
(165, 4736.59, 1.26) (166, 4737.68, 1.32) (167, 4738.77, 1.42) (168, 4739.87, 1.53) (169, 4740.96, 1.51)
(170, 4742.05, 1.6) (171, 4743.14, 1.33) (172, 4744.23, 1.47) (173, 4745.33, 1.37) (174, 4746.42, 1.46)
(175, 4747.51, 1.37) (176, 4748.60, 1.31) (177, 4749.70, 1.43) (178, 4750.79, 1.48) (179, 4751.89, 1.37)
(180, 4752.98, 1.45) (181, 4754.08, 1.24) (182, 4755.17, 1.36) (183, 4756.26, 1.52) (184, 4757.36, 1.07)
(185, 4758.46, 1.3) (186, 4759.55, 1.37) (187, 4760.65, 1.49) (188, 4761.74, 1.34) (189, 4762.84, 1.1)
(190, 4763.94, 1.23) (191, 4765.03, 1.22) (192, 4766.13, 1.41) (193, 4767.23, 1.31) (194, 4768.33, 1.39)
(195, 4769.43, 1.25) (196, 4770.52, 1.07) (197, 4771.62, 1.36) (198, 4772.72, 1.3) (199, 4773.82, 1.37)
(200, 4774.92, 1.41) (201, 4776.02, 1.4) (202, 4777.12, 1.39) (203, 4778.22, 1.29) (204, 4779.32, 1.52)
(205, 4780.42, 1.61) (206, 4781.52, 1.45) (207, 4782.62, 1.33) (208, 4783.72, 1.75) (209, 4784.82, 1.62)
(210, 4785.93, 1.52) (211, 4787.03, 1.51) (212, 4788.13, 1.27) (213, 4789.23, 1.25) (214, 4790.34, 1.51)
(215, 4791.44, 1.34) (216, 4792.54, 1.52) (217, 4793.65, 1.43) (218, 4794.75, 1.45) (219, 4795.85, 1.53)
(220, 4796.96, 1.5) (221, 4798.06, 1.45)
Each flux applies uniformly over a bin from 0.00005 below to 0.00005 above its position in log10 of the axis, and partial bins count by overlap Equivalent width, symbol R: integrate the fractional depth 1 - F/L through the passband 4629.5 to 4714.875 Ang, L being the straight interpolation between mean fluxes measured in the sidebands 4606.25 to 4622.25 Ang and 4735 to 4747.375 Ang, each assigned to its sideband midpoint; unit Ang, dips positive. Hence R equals 4.0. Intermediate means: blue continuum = 1.34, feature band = 1.31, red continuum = 1.42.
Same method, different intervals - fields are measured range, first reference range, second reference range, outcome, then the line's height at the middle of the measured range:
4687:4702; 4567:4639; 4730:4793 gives 0.8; 1.38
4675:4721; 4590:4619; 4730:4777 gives 2.0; 1.36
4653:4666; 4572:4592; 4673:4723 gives 0.3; 1.33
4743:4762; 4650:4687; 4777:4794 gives 0.6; 1.42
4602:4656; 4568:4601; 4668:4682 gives 1.5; 1.36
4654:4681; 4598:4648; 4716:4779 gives 1.0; 1.35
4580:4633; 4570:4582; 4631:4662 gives 0.7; 1.37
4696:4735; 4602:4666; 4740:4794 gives 1.9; 1.36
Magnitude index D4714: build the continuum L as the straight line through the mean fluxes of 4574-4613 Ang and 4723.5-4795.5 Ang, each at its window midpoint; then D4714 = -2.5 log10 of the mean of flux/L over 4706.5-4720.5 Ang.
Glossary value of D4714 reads 0.08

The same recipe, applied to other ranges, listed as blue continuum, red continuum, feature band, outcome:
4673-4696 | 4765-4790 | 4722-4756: 0.00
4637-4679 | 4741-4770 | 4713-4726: 0.04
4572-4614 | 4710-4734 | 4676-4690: -0.02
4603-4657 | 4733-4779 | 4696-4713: 0.05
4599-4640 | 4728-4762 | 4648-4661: 0.05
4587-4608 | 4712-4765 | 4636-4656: 0.05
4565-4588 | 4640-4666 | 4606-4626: 0.00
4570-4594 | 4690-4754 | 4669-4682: 0.02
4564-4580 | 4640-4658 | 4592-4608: -0.02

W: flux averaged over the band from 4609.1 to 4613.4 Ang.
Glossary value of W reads 1.26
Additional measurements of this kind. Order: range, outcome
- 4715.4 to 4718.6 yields 1.17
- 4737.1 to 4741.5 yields 1.44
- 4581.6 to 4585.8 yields 1.25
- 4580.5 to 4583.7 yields 1.31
